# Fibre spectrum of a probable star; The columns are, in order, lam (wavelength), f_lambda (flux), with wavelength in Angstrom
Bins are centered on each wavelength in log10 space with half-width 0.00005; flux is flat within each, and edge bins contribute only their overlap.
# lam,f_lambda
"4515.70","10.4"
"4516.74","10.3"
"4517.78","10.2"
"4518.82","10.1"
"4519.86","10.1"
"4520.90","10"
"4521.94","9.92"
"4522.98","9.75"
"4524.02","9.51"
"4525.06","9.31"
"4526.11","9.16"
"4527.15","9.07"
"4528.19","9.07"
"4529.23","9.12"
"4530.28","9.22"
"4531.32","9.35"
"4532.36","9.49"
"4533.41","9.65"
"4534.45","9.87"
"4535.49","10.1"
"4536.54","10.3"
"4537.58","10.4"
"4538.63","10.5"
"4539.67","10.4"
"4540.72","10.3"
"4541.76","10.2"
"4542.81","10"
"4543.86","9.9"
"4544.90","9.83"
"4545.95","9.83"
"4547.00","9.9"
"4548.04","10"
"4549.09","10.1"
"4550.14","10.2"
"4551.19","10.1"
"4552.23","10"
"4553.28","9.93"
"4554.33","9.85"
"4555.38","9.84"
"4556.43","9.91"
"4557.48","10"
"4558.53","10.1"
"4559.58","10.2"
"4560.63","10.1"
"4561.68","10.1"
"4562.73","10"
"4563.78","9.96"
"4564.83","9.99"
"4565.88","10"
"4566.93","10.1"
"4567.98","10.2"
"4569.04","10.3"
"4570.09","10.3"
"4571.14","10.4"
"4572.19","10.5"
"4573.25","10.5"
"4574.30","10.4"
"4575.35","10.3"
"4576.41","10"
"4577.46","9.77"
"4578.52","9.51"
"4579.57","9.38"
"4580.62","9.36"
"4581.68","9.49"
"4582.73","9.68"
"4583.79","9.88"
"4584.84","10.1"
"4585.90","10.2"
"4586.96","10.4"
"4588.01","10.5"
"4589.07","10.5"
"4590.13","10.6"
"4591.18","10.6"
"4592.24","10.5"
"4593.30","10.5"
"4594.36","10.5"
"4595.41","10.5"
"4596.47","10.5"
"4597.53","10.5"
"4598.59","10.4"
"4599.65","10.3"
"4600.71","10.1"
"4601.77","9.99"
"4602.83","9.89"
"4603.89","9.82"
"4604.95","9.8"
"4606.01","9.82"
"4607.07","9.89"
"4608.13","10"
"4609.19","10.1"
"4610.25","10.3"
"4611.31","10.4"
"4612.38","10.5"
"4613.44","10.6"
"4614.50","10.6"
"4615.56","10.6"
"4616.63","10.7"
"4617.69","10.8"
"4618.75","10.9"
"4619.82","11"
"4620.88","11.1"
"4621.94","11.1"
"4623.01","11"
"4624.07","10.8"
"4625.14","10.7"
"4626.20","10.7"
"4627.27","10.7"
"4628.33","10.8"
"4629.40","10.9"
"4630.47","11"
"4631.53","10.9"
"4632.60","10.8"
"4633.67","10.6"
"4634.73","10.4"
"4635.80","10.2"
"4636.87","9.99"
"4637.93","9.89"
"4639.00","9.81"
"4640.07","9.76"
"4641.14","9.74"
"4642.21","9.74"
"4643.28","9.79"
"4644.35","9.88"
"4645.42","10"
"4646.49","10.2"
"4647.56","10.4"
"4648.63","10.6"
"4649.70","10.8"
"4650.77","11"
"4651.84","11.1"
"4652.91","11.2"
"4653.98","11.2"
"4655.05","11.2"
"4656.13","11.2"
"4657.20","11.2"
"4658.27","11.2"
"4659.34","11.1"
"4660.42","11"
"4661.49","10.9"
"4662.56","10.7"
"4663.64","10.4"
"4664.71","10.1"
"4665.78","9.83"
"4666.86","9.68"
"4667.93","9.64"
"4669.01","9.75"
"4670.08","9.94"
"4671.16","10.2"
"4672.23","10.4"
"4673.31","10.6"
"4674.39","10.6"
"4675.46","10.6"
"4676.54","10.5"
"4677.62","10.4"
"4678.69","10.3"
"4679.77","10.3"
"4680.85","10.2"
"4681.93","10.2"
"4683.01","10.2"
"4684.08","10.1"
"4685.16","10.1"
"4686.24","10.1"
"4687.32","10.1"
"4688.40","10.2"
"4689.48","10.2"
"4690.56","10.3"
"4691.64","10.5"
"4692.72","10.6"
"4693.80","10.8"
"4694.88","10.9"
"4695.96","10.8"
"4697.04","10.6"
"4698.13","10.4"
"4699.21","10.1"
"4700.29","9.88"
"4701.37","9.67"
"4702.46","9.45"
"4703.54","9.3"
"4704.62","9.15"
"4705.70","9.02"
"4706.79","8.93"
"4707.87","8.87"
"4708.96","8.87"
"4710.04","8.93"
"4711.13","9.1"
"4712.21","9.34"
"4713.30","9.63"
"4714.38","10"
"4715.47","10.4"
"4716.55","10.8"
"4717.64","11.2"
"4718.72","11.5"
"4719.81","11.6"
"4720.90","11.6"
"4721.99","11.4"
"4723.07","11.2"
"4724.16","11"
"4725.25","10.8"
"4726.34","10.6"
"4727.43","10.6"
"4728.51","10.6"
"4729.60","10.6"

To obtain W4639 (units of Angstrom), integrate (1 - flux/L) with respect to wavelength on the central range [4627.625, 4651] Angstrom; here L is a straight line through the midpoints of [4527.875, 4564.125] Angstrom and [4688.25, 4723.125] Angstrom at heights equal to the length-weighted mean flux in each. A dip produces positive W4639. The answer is -0.6 Angstrom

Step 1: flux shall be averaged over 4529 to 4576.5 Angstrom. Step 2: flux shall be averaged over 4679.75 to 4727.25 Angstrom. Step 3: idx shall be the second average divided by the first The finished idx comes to 1.02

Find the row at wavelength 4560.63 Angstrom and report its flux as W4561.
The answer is 10.1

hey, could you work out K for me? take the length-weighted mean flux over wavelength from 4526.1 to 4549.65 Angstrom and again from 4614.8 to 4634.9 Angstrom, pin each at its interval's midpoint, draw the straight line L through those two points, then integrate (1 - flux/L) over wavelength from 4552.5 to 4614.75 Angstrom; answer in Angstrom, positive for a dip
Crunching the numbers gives 1.26 Angstrom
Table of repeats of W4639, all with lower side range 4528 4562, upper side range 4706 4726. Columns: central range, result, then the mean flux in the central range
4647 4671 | -1.1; 10.6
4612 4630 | -1.3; 10.8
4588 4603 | -0.5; 10.4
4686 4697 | -0.3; 10.5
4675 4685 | -0.1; 10.3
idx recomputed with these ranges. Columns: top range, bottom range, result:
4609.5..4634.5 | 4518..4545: 1.10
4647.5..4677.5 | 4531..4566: 1.06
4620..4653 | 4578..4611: 1.04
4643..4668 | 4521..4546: 1.09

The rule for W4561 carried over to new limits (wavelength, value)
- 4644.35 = 9.88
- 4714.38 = 10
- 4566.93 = 10.1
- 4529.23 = 9.12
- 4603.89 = 9.82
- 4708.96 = 8.87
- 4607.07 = 9.89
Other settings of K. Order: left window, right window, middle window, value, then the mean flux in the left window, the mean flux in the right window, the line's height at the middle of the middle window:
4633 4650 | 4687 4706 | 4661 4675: -0.13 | 10.1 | 10.1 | 10.1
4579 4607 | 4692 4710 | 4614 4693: -4.16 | 10.1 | 9.81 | 9.96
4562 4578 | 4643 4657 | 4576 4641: 0.55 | 10.2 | 10.7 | 10.4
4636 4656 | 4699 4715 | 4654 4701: -2.84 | 10.4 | 9.34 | 9.83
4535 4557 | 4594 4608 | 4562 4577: -0.15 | 10.1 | 10.1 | 10.1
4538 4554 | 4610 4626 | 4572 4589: 0.65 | 10.1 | 10.7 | 10.4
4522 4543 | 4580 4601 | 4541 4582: -0.10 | 9.74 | 10.3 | 10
